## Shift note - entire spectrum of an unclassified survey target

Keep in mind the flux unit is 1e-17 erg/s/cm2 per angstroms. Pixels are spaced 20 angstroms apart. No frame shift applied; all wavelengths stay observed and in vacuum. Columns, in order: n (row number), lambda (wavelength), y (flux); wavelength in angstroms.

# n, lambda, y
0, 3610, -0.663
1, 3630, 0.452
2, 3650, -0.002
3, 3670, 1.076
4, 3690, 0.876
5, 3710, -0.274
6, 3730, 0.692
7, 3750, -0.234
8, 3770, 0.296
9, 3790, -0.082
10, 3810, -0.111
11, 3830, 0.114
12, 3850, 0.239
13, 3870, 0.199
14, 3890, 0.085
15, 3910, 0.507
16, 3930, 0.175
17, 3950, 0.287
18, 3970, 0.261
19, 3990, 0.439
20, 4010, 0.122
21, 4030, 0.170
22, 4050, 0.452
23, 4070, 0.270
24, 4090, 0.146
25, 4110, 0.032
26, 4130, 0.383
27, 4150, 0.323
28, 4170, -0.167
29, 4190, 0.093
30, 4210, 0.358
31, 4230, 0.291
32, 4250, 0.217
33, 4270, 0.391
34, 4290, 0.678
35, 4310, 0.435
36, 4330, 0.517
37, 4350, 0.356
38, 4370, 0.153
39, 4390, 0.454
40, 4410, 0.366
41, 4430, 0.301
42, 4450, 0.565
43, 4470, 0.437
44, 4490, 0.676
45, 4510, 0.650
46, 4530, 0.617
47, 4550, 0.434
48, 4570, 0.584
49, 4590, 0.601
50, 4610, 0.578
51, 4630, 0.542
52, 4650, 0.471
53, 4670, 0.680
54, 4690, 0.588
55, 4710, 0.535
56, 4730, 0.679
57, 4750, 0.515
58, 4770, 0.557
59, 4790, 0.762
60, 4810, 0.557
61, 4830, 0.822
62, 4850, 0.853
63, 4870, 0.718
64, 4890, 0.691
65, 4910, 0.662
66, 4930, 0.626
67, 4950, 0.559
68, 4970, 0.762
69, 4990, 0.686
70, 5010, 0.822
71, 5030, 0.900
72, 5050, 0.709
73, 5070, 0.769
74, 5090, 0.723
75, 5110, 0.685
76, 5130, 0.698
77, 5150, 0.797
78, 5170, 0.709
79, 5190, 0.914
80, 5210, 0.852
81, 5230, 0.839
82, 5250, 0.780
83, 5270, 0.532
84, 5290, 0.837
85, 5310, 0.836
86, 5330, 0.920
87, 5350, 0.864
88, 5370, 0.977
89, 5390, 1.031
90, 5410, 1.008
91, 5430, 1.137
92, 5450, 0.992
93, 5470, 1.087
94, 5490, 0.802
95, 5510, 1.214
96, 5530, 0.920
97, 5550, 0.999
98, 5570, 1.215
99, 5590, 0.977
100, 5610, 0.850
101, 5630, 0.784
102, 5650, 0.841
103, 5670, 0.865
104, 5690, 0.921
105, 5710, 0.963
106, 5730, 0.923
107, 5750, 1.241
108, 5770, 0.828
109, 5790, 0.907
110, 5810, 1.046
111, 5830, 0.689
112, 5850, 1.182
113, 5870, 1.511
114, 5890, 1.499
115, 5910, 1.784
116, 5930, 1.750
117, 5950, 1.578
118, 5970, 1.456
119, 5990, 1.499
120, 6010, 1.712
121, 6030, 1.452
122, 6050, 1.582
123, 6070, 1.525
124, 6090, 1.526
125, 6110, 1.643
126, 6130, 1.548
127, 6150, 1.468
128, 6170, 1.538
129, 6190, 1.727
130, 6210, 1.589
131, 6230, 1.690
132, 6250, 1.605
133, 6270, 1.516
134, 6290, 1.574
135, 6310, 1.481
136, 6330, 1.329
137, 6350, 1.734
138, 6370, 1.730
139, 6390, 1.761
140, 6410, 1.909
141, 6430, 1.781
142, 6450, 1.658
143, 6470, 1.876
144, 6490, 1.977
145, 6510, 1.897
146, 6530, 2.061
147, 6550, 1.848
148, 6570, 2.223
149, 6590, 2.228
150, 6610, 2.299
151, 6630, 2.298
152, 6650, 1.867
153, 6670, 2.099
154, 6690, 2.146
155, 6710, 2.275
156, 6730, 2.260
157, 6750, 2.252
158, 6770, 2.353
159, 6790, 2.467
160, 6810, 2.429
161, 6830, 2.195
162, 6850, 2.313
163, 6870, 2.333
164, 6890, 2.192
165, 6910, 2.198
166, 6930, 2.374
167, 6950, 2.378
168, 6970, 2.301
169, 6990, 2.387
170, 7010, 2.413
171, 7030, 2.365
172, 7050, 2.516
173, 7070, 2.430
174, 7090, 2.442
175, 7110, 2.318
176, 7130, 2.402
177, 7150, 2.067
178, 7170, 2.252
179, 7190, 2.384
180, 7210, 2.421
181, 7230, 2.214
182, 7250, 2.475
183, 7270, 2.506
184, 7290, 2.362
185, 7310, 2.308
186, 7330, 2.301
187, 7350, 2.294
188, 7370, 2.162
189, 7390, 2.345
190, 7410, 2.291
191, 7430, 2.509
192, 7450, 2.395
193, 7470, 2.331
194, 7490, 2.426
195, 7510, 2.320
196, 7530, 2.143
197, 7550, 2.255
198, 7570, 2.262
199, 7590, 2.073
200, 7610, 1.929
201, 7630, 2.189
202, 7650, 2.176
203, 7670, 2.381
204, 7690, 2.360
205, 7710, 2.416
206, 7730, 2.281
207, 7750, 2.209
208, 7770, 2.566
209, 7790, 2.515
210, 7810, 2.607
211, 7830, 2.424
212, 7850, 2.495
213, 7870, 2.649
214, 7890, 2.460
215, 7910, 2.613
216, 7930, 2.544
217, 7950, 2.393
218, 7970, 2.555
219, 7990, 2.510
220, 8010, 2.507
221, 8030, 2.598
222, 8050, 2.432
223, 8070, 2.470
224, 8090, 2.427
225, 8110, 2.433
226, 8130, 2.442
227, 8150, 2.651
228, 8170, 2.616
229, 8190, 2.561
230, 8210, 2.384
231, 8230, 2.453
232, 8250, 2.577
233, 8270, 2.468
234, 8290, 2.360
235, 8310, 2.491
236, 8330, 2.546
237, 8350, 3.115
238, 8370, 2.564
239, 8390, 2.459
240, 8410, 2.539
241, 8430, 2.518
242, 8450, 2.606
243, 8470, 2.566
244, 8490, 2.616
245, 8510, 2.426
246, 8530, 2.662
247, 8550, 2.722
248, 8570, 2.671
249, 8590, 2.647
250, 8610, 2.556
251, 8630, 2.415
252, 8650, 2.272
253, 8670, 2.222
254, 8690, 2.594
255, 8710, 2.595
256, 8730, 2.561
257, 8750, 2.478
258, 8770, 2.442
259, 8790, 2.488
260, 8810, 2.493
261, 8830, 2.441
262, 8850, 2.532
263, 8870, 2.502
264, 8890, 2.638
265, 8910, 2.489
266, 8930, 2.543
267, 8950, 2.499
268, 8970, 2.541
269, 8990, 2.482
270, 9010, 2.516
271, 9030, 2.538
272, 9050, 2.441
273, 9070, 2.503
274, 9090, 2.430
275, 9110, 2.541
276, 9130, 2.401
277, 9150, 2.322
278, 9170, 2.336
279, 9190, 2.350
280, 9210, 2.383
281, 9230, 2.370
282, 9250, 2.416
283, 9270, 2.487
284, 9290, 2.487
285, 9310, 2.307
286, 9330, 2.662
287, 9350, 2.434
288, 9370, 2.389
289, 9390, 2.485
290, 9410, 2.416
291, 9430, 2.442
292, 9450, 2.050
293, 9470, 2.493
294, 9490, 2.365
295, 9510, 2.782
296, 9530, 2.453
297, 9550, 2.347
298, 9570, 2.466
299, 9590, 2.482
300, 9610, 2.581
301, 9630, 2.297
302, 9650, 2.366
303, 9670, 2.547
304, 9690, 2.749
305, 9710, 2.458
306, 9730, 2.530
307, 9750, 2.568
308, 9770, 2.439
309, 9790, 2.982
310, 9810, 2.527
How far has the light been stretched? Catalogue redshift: 0.469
